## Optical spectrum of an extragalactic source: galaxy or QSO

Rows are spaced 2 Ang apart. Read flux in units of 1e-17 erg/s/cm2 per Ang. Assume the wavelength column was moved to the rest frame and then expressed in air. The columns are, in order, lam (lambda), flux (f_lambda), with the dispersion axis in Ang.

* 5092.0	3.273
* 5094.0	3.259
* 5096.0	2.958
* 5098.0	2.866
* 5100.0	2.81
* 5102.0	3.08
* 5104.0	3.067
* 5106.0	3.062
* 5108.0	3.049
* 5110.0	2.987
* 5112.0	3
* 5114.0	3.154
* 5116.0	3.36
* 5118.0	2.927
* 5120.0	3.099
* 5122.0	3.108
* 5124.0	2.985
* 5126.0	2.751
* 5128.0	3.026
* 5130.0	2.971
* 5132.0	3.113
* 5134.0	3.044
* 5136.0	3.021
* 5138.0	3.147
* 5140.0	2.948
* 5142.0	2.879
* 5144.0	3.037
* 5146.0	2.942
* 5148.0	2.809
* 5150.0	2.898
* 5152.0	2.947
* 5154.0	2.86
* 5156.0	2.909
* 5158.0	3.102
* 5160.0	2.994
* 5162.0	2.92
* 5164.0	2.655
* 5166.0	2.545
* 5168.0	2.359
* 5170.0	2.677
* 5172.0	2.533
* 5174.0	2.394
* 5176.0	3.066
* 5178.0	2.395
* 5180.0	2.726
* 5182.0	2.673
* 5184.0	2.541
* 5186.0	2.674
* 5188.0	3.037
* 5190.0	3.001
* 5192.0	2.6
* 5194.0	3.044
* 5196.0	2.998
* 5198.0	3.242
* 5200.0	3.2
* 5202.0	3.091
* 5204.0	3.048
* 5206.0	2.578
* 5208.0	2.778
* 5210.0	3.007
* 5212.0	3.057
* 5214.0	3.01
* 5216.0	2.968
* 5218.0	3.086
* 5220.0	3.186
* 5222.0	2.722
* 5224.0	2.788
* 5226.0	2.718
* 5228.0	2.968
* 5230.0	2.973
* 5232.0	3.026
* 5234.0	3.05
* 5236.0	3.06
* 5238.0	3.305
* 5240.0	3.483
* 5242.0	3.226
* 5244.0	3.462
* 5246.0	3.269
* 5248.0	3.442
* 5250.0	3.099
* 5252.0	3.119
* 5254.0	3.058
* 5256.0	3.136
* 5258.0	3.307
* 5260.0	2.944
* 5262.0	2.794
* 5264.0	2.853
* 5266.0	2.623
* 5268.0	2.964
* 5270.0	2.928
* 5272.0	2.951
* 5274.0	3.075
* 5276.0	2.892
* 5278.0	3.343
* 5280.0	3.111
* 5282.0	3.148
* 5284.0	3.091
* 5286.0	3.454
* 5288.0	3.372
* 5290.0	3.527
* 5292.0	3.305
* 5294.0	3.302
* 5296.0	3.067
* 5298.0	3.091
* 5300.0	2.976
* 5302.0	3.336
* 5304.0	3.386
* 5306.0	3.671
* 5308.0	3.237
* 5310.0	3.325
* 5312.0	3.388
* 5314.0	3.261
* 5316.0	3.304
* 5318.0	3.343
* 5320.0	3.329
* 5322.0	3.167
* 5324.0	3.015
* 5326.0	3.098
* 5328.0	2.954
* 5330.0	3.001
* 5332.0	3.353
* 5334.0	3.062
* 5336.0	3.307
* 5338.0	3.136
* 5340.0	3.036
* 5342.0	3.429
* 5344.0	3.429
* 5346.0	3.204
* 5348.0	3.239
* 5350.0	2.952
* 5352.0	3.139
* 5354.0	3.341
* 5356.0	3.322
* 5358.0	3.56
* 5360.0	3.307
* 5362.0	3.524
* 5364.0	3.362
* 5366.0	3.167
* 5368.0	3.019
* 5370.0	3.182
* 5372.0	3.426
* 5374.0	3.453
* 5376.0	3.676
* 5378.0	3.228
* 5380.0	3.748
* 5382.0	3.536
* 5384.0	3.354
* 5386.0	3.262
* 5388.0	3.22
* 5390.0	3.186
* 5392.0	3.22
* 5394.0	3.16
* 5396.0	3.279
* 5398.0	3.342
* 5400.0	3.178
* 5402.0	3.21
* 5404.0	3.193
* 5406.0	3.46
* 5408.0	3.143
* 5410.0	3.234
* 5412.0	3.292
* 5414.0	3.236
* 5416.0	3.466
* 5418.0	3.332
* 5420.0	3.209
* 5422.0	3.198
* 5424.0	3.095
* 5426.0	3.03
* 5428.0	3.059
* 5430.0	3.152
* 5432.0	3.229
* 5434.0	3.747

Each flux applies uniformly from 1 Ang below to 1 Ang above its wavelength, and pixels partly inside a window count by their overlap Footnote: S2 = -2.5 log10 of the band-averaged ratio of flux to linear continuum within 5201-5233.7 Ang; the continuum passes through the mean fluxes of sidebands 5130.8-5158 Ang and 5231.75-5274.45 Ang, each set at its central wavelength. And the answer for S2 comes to 0.04 mag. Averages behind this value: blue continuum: 2.97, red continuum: 3.1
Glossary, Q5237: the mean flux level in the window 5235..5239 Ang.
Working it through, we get 3.18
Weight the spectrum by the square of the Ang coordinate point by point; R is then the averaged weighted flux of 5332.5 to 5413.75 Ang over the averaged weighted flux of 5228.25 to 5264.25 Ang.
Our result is 1.1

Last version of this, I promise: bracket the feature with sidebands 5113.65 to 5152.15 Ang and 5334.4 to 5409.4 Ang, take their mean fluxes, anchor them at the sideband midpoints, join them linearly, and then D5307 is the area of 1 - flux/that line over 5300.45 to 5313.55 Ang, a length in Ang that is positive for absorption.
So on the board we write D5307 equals -0.6 Ang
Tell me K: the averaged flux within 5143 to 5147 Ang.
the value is 2.99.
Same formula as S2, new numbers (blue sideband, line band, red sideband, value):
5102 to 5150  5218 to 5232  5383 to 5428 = 0.065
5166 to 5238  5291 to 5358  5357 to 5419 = -0.023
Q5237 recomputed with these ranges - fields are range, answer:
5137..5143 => 2.99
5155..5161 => 3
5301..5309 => 3.41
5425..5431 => 3.08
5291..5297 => 3.22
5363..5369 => 3.18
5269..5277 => 2.96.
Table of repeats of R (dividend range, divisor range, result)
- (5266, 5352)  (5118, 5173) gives 1.17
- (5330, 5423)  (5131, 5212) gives 1.24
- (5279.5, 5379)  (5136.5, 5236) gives 1.20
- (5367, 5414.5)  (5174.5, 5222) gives 1.22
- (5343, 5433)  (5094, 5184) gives 1.24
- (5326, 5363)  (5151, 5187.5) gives 1.27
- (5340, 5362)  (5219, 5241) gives 1.14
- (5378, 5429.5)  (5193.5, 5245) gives 1.15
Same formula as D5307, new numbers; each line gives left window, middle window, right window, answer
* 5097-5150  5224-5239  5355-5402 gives 0.7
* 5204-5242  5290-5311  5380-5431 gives -1.2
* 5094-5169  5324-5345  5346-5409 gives 0.4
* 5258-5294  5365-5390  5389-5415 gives -1.1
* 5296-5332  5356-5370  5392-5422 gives -0.3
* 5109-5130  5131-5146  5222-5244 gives 0.1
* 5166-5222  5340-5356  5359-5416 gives -0.1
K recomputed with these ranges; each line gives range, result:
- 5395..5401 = 3.27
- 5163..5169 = 2.52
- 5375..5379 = 3.45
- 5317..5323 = 3.28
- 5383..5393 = 3.25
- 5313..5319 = 3.3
